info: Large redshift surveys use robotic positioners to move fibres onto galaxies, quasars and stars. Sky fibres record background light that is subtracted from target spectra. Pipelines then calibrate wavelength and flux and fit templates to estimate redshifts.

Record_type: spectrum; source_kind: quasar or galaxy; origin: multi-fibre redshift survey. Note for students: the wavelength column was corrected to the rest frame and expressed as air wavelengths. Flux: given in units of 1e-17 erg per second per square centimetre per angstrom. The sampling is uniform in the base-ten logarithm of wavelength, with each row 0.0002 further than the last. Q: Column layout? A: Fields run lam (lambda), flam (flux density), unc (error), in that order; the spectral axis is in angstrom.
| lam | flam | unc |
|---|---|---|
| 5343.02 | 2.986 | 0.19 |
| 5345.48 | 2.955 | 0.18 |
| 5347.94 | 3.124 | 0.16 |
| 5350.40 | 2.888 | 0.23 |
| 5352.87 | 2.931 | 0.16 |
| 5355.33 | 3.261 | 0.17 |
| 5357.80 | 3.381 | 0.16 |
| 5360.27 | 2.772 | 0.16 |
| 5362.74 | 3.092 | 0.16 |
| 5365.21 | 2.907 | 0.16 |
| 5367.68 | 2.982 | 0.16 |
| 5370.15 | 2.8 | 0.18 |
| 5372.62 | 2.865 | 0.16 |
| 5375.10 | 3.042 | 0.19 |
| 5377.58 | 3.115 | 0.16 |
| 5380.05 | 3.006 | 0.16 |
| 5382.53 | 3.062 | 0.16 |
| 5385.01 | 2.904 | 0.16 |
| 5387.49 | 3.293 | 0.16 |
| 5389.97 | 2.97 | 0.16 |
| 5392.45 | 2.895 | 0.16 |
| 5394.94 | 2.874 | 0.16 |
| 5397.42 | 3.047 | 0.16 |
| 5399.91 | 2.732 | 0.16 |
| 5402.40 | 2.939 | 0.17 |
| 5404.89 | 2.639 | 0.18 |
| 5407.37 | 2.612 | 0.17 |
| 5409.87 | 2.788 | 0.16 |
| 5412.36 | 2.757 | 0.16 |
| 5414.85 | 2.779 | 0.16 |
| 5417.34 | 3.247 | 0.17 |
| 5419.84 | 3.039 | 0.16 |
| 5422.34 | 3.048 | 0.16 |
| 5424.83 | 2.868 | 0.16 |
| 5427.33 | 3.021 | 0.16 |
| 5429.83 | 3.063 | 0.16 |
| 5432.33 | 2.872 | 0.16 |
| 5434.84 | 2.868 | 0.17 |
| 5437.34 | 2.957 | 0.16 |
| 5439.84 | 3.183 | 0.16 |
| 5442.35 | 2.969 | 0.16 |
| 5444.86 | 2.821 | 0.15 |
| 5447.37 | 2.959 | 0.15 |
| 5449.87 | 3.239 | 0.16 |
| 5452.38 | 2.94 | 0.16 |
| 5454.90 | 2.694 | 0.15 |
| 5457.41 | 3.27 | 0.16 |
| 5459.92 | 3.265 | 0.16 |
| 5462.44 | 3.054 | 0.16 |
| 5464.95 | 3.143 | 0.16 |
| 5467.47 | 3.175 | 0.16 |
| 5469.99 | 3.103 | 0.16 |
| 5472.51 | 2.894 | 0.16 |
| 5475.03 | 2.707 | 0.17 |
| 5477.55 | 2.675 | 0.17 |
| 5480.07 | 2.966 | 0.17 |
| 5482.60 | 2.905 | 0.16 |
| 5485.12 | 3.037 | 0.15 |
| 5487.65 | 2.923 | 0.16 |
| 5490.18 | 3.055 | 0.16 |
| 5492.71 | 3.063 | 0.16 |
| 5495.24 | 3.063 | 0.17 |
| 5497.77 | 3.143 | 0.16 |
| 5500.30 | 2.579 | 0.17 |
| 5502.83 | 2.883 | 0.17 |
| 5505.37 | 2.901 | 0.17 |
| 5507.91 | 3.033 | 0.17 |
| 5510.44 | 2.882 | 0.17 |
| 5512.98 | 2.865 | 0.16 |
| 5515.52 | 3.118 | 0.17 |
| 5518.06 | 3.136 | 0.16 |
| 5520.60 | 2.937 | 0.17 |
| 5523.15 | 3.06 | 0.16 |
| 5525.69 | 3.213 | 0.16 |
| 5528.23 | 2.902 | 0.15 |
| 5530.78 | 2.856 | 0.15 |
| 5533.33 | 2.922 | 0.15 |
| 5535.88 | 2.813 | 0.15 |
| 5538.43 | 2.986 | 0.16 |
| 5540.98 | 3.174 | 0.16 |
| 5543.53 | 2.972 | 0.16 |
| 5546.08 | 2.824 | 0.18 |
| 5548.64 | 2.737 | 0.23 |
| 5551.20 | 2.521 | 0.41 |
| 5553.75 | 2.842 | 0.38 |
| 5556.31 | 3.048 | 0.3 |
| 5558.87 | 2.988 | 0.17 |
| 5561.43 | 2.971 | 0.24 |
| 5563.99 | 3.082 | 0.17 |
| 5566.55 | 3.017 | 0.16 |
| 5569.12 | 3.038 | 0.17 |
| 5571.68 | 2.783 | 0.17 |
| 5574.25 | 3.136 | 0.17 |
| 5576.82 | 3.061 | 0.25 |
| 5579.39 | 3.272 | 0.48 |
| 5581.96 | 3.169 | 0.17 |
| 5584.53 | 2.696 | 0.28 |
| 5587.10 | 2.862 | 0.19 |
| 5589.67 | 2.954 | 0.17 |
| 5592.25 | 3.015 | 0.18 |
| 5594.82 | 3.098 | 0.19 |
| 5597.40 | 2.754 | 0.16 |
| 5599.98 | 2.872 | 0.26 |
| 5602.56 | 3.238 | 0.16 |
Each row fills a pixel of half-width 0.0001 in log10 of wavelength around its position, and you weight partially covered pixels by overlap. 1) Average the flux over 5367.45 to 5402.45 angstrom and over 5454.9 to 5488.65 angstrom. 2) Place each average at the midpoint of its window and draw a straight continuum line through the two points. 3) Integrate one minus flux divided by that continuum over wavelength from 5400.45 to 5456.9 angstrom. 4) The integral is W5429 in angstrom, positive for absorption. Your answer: 1.11 angstrom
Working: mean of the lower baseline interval 2.97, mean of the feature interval 2.93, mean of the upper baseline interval 3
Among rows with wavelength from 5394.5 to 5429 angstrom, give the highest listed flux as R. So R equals 3.247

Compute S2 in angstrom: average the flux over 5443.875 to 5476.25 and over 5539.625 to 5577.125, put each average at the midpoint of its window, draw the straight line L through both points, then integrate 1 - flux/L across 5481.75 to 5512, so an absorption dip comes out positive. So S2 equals 0.4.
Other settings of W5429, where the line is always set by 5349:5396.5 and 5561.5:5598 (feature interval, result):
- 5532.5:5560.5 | 1.0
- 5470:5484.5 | 0.7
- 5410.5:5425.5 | 0.2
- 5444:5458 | 0.1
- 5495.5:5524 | 0.4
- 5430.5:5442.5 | 0.1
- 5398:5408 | 0.8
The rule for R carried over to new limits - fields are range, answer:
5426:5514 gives 3.27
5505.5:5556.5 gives 3.213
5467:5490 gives 3.175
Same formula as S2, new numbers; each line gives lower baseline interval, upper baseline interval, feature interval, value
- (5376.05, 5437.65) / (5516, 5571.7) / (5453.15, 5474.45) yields -0.85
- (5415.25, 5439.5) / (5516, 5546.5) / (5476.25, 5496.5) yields 0.23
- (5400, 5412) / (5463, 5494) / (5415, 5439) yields -1.55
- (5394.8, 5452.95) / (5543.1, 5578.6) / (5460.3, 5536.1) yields -1.06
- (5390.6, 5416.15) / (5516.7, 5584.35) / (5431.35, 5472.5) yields -2.35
